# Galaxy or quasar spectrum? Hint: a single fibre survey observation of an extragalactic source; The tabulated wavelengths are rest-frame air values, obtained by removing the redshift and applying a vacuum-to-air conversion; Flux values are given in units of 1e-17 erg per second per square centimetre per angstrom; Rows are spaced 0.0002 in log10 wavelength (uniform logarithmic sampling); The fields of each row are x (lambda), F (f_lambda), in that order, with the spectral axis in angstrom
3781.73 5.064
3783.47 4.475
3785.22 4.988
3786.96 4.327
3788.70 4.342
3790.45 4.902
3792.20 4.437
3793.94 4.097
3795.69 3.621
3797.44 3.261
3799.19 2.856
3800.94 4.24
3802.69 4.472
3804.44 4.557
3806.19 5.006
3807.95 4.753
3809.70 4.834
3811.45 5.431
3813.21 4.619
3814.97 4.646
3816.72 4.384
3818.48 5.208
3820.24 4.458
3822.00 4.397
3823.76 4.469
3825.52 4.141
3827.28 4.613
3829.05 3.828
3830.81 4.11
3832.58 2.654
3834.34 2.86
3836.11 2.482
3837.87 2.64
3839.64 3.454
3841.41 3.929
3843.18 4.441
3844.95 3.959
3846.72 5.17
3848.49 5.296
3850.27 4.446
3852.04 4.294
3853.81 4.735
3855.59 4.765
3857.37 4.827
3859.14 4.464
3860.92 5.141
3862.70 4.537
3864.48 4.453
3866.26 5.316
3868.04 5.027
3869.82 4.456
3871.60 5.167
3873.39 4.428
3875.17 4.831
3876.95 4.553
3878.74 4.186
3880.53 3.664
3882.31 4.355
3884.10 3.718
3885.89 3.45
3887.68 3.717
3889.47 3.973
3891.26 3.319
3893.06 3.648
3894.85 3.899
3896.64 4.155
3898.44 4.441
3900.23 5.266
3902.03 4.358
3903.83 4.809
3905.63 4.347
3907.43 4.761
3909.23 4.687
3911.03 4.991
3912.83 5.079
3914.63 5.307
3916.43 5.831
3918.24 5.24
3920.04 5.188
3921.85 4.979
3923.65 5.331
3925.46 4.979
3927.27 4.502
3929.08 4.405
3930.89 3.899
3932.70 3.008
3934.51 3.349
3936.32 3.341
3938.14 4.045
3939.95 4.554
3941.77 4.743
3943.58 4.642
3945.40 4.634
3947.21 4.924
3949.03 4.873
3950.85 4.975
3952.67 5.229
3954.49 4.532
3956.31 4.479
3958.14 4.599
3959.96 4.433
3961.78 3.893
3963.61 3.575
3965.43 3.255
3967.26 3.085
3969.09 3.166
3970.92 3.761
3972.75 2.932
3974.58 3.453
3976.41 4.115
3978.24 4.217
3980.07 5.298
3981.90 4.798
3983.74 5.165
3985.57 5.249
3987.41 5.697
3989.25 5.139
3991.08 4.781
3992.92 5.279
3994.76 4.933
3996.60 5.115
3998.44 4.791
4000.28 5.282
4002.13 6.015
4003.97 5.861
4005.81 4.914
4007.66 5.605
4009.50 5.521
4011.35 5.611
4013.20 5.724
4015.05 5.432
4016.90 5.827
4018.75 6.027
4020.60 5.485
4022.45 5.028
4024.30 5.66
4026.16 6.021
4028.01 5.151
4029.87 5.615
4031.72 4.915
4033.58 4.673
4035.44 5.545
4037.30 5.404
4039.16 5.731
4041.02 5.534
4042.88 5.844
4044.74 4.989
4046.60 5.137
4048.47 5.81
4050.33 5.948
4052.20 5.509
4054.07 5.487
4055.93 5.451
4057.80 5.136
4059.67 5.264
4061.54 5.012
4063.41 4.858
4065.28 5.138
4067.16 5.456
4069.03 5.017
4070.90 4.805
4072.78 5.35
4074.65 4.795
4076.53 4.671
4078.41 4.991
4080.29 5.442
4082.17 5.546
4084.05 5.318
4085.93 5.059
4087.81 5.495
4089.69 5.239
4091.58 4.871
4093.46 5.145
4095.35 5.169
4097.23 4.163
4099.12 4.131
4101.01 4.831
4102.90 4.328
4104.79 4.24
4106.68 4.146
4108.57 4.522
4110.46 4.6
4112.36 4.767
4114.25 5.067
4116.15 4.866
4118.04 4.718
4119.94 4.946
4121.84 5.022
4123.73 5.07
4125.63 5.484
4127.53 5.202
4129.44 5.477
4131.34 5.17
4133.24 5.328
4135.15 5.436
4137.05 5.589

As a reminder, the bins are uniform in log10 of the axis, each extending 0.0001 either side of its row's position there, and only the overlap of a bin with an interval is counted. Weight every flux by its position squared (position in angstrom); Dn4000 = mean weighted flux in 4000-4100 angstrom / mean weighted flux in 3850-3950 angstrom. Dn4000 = 1.27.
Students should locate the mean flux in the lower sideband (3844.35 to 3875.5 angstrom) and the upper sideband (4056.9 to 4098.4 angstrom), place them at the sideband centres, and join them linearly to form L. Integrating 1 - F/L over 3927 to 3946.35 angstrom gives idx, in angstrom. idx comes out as 3.1 angstrom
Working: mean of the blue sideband 4.75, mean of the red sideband 5.08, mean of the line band 4.09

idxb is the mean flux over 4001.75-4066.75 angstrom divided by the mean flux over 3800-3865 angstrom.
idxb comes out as 1.26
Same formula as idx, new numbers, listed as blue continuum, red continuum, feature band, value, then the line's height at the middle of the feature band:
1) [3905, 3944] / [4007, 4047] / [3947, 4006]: 5.37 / 5.05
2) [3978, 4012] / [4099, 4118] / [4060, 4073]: -0.71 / 4.82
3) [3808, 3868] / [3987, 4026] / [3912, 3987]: 9.31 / 5.06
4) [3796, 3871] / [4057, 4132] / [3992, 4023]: -4.53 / 4.75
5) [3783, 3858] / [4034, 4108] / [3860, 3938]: 1.14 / 4.53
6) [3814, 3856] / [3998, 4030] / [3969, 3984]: 3.27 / 5.25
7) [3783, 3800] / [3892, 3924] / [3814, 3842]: 2.78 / 4.33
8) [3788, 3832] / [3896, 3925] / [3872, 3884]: 1.06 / 4.75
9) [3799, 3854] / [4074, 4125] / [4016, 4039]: -3.71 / 4.7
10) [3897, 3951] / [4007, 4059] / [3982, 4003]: -0.12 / 5.18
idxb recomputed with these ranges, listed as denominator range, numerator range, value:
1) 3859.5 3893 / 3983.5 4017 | 1.24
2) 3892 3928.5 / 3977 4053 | 1.12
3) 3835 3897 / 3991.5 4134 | 1.22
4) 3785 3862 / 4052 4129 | 1.16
